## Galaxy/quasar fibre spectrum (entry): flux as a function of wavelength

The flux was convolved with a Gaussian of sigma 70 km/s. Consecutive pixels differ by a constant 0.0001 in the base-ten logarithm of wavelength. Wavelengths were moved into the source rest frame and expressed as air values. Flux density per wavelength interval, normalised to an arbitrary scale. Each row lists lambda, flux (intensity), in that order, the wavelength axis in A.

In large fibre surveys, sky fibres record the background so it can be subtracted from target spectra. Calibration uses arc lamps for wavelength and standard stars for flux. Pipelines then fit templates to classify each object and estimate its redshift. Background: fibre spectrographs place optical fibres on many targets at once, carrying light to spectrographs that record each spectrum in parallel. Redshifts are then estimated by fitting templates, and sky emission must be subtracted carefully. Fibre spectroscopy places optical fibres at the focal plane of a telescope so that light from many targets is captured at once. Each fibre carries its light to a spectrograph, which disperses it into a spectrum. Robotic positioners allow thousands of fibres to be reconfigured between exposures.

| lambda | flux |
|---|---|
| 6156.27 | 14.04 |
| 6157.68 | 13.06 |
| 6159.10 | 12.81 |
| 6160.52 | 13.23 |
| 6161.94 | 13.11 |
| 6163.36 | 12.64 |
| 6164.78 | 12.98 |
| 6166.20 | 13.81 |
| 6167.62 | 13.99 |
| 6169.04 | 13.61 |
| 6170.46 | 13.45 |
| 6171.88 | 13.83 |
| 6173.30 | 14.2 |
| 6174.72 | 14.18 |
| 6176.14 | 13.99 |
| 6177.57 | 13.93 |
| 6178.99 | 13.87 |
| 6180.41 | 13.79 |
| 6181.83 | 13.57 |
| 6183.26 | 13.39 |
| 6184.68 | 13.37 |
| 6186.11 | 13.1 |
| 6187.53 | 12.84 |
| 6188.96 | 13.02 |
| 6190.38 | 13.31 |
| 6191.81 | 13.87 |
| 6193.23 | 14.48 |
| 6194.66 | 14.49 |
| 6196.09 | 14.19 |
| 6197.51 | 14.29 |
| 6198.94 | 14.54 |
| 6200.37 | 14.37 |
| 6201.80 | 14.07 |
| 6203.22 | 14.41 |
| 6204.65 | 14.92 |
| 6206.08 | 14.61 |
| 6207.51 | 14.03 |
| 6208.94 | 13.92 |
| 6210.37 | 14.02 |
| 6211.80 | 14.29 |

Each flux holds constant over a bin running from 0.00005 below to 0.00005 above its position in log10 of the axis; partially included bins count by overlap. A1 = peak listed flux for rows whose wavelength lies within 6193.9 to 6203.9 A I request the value 14.54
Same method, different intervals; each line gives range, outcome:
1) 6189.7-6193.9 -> 14.48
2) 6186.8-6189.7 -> 13.02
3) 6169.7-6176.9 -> 14.2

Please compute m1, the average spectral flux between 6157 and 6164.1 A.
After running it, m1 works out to 13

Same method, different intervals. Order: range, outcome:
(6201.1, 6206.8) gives 14.5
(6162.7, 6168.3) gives 13.4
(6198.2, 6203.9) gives 14.3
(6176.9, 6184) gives 13.7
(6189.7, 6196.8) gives 14.1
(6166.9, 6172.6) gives 13.7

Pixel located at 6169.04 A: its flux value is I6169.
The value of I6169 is 13.61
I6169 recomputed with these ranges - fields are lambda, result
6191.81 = 13.87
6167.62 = 13.99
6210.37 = 14.02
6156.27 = 14.04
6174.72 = 14.18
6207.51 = 14.03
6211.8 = 14.29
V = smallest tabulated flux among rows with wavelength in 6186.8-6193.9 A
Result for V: 12.84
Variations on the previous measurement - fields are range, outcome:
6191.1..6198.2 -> 13.87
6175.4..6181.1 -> 13.79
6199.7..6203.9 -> 14.07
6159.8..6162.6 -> 13.11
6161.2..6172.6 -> 12.64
